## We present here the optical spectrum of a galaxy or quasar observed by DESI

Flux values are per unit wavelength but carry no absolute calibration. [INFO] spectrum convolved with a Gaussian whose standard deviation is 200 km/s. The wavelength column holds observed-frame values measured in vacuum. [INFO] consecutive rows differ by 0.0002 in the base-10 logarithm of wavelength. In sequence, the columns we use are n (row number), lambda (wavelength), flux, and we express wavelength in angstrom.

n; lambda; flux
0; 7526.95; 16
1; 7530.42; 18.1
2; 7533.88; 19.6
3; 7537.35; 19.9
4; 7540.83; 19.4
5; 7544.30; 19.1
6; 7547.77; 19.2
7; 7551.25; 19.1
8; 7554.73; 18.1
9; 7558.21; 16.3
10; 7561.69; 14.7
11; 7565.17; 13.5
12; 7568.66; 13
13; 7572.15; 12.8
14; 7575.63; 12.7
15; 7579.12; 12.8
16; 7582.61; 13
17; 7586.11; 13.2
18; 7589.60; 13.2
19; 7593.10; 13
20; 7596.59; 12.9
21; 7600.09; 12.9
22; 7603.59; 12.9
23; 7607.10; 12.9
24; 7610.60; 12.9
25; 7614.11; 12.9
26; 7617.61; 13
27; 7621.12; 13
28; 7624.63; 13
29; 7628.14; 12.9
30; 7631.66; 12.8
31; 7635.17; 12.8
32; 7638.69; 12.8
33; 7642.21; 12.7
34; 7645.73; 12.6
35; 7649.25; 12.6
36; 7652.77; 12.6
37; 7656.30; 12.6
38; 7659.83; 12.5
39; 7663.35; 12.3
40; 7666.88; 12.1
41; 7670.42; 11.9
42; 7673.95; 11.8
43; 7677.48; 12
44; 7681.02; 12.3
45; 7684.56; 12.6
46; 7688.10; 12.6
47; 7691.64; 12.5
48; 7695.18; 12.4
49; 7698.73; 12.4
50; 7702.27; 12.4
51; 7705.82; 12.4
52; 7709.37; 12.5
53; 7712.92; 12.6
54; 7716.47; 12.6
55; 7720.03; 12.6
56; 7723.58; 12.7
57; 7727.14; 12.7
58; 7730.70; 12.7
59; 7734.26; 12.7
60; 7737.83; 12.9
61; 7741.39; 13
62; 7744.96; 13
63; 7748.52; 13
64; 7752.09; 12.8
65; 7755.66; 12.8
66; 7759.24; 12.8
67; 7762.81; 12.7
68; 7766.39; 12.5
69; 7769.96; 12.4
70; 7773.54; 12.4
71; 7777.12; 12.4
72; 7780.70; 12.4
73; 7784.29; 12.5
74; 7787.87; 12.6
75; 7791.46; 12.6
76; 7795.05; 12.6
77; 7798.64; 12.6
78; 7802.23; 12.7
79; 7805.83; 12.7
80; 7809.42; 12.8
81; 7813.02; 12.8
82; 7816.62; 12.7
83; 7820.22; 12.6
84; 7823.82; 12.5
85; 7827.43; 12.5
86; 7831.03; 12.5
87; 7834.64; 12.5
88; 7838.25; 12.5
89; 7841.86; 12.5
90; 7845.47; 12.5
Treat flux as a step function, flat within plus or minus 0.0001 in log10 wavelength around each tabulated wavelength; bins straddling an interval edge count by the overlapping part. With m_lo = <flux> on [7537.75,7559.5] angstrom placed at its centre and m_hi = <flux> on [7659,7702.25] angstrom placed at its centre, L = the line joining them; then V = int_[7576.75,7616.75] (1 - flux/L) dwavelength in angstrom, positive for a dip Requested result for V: 8.2 angstrom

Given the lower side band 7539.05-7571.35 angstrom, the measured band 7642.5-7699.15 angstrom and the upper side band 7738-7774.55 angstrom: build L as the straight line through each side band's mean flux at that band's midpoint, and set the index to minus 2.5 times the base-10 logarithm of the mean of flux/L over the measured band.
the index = 0.170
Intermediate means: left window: 16.8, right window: 12.8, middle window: 12.4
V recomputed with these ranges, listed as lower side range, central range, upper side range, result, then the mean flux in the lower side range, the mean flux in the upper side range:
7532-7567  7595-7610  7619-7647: 1.8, 17.9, 12.8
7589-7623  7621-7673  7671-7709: 0.3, 13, 12.3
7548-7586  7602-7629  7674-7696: 1.6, 14.7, 12.4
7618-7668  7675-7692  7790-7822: 0.4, 12.7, 12.7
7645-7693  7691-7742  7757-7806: -0.7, 12.4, 12.6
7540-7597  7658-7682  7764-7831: 3.1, 15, 12.6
